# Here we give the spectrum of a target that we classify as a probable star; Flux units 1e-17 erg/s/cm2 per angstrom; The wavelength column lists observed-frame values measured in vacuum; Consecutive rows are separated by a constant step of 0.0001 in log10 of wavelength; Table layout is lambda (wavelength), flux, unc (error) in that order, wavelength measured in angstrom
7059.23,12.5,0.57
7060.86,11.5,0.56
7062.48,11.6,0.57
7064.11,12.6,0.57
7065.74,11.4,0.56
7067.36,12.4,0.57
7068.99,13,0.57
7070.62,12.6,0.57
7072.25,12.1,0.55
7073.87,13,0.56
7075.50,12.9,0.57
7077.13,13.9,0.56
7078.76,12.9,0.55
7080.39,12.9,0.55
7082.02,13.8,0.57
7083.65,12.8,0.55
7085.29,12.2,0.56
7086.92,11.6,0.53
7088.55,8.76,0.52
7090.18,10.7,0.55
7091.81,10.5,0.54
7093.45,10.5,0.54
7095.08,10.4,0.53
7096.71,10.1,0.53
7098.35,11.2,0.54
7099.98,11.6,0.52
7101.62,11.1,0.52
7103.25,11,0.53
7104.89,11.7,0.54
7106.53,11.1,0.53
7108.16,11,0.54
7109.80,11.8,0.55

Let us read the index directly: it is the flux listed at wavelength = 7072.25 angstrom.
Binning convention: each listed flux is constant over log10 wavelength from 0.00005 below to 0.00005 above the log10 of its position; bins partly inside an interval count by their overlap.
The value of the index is 12.1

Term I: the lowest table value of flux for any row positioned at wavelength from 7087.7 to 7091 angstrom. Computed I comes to 8.76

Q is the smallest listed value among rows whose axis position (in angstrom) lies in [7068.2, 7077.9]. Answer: 12.1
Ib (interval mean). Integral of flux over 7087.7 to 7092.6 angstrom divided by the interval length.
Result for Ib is 10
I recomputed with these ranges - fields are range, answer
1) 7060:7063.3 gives 11.5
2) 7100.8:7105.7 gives 11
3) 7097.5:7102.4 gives 11.1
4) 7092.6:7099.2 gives 10.1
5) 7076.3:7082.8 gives 12.9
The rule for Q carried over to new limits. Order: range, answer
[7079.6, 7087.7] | 11.6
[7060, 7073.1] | 11.4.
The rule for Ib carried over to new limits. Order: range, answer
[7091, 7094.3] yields 10.5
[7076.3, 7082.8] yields 13.4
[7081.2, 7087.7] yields 12.6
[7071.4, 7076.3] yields 12.7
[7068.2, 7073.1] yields 12.6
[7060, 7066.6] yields 11.8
